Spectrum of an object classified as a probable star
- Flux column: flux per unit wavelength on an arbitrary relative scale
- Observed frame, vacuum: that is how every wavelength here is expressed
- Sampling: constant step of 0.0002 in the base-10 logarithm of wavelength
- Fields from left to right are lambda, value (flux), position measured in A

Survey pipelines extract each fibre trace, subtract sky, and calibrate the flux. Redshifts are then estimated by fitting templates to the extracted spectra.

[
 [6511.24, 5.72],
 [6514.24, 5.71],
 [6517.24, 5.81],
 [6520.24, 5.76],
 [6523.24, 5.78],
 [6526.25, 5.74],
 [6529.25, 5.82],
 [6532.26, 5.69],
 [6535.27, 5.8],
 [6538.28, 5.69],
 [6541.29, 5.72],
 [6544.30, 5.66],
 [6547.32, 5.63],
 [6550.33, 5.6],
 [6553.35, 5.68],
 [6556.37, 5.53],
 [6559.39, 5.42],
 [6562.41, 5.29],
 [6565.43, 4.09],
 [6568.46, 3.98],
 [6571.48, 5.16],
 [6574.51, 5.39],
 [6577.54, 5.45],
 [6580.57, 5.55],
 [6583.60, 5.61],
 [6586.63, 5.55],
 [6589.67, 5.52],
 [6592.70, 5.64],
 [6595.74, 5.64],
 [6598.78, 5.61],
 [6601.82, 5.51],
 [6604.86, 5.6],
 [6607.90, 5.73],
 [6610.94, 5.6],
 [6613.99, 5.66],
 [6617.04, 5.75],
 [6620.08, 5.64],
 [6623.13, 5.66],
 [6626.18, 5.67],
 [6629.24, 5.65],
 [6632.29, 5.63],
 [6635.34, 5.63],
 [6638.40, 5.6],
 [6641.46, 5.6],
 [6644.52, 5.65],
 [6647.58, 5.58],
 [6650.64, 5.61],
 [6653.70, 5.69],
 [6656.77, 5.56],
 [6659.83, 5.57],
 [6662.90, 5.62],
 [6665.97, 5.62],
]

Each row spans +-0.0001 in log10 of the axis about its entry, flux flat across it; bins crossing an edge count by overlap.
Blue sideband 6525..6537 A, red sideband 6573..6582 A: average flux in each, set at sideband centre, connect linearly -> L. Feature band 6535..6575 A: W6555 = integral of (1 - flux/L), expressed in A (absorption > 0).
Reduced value 2.1 A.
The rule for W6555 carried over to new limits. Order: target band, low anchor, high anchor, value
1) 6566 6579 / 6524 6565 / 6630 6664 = 1.57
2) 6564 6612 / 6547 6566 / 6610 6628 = 1.44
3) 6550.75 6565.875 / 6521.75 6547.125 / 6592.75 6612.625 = 1.02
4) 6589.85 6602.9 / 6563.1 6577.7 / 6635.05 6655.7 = -1.35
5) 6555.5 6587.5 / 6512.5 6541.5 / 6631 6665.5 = 2.99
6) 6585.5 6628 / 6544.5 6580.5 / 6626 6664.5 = -1.49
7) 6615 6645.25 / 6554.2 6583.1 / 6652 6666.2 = -1.07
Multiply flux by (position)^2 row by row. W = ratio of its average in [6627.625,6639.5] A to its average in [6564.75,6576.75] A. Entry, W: 1.2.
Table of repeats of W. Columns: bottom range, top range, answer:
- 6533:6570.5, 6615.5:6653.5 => 1.08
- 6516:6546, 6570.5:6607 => 0.98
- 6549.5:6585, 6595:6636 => 1.10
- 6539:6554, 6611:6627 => 1.02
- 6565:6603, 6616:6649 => 1.08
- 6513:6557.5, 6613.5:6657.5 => 1.02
